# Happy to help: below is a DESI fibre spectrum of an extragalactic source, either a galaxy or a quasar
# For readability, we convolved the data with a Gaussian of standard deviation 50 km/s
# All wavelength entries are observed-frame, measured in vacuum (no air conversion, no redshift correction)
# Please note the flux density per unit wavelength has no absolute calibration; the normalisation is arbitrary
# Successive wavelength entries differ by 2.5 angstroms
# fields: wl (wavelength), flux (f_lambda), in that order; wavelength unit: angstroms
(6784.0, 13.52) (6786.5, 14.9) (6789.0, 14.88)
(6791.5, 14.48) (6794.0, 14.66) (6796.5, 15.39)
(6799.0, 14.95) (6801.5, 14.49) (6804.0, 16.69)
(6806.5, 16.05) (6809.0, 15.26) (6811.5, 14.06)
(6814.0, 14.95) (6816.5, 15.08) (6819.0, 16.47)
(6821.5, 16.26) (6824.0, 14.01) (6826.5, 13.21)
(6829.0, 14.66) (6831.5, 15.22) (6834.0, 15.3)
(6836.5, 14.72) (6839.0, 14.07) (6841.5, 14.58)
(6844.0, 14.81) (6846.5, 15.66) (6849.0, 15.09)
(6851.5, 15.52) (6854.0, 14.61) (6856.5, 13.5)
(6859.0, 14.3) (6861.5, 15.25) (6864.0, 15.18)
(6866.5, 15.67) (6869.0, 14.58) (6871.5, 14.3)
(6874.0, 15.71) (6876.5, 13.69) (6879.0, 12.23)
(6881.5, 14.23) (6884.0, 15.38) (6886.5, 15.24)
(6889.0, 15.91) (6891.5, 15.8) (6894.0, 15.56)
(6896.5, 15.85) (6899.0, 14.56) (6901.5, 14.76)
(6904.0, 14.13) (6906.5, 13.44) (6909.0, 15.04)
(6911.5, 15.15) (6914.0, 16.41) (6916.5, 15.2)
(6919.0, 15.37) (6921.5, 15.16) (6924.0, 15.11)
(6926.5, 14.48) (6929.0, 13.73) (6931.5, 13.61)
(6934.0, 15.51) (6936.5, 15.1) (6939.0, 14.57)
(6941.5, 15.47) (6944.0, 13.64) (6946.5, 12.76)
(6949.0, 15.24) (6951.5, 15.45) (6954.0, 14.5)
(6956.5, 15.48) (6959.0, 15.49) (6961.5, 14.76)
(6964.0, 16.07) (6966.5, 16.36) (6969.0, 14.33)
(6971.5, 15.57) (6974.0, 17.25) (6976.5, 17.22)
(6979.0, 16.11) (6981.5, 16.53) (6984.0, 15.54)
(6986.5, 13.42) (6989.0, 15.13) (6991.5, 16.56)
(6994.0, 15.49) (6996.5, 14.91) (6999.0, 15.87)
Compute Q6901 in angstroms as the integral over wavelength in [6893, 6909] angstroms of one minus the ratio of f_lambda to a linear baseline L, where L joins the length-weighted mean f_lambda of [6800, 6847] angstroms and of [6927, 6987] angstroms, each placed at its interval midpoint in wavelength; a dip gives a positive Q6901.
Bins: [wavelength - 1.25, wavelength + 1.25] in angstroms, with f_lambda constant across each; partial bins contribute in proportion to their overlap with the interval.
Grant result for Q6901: 0.4 angstroms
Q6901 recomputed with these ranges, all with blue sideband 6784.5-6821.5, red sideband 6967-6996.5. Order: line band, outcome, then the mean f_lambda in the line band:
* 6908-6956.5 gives 2.3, 14.8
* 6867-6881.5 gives 1.1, 14.2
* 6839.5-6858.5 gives 0.7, 14.8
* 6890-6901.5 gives 0.1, 15.4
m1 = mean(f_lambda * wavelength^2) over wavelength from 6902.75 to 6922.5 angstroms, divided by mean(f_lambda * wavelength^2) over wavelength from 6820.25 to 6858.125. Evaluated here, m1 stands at 1.0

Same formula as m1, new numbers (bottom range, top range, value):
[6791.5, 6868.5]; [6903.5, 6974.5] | 1.03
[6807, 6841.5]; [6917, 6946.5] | 1.01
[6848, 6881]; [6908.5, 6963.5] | 1.04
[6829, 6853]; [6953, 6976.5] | 1.08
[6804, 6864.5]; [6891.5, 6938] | 1.02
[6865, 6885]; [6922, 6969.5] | 1.05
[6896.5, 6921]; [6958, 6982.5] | 1.09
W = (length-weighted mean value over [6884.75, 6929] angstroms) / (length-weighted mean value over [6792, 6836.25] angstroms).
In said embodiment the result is 1.00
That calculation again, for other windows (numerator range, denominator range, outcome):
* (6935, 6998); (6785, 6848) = 1.02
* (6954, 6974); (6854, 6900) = 1.04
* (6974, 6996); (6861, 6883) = 1.09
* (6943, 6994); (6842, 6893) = 1.04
